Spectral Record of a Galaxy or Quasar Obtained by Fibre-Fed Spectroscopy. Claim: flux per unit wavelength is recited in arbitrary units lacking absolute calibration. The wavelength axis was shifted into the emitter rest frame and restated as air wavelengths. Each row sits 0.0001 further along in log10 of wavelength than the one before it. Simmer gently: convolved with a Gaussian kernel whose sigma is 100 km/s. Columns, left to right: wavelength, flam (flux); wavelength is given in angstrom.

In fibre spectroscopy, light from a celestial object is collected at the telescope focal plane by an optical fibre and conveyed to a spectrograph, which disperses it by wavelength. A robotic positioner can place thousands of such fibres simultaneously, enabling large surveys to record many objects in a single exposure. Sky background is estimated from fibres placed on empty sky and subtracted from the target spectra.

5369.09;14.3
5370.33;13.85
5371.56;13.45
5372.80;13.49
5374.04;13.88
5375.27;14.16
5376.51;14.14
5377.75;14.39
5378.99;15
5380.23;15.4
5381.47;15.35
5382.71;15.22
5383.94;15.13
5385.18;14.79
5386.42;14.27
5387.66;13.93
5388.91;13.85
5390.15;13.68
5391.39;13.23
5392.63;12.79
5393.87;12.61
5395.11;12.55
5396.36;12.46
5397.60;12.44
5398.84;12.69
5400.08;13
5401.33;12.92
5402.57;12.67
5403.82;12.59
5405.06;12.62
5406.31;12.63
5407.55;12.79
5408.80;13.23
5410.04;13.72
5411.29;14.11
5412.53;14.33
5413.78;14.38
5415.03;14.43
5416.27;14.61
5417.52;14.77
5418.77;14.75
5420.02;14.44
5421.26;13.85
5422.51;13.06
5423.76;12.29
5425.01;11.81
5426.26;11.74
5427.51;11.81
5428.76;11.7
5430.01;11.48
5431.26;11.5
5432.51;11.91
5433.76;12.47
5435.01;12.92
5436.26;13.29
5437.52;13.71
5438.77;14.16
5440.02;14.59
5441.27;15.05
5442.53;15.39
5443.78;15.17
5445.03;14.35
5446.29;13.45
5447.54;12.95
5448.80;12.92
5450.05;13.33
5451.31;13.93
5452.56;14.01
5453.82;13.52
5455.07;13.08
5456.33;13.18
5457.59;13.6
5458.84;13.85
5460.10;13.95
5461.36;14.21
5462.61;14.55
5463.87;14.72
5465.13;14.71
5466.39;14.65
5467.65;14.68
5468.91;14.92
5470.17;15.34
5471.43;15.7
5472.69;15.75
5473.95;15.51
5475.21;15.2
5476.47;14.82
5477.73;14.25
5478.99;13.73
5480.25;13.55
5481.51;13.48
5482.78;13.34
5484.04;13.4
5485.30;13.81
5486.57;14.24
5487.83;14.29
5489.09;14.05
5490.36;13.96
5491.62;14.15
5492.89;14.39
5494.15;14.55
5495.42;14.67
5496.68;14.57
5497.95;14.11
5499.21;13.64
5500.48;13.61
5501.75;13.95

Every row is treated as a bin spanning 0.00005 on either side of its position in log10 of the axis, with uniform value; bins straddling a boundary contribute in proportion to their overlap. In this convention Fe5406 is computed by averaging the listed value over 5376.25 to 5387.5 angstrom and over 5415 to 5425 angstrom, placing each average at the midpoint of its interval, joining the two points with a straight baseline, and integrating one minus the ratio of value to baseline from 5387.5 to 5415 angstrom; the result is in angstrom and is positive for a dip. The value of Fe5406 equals 2.26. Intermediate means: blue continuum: 14.8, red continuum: 13.9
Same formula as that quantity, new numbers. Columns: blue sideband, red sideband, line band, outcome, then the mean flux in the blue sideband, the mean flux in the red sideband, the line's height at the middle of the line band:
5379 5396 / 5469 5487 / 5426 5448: 1.6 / 14.1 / 14.5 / 14.3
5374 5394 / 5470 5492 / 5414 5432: 1.6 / 14.3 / 14.3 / 14.3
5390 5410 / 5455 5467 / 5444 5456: 0.3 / 12.8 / 14.1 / 13.9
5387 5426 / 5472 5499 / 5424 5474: 0.5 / 13.3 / 14.3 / 13.8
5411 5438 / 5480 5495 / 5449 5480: -1.6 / 13.1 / 13.9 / 13.7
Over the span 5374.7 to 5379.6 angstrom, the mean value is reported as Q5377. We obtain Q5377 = 14.4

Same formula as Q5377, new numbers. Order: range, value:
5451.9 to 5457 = 13.5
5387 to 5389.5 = 13.8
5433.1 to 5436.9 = 12.9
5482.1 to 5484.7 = 13.4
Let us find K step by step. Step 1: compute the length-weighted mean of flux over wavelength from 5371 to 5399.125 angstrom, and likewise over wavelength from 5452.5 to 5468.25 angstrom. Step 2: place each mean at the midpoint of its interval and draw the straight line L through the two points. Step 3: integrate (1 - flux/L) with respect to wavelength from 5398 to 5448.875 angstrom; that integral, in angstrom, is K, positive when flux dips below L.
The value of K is 2.34 angstrom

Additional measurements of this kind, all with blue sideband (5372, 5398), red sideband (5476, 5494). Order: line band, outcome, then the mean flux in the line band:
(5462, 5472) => -0.7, 14.9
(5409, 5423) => -0.2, 14.2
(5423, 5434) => 1.7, 11.8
